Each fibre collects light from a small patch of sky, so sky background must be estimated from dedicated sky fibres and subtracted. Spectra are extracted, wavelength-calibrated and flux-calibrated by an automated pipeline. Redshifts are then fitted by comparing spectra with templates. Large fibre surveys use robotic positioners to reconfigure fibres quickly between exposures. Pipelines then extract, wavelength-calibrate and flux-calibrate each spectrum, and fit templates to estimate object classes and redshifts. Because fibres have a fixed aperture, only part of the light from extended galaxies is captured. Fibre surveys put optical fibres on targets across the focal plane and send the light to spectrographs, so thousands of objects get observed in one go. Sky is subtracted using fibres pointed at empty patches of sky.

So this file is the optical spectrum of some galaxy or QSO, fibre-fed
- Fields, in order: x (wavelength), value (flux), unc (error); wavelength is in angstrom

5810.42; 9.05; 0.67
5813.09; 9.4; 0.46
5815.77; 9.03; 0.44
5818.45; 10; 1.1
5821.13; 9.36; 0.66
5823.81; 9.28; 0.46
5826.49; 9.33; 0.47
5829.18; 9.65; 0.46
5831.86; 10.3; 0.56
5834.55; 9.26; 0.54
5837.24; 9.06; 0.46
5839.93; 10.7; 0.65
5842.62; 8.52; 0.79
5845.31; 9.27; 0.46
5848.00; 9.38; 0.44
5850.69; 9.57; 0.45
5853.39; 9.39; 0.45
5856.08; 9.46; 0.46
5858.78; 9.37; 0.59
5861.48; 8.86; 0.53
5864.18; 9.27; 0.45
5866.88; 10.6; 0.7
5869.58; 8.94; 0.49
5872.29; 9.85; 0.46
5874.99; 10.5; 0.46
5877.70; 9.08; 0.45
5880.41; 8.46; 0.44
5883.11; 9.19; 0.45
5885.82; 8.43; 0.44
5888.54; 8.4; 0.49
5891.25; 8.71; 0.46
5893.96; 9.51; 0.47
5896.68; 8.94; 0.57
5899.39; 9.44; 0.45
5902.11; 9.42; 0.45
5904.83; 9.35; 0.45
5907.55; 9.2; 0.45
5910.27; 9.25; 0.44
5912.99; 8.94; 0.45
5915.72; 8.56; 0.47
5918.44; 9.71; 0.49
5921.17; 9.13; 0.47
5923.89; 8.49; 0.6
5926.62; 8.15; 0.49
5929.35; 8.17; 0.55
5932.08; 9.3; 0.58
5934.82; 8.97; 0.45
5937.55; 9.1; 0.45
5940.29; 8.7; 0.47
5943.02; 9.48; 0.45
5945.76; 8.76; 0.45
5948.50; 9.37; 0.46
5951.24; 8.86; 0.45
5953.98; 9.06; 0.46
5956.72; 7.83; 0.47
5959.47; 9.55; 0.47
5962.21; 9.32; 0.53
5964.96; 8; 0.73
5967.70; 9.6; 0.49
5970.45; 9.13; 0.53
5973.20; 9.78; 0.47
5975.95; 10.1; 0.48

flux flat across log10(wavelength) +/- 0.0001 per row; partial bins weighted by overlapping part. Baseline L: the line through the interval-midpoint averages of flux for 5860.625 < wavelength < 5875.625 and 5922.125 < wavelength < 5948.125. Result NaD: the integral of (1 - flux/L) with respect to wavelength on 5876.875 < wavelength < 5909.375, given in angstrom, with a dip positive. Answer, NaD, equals 1.14 angstrom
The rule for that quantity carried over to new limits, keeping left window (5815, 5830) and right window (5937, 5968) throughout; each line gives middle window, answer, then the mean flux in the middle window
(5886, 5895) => 0.4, 8.79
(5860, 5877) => -0.7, 9.64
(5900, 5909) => -0.2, 9.33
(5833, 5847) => 0.0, 9.37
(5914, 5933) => 0.6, 8.78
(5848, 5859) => -0.1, 9.45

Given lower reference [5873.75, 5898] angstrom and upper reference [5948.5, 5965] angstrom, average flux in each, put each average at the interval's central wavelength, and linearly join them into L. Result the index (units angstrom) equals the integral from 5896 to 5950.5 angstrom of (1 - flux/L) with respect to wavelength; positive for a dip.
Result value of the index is -0.5 angstrom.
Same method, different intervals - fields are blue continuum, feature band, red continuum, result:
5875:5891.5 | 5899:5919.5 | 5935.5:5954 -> -0.65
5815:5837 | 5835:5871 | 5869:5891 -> -0.43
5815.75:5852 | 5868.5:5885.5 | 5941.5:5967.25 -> 0.02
